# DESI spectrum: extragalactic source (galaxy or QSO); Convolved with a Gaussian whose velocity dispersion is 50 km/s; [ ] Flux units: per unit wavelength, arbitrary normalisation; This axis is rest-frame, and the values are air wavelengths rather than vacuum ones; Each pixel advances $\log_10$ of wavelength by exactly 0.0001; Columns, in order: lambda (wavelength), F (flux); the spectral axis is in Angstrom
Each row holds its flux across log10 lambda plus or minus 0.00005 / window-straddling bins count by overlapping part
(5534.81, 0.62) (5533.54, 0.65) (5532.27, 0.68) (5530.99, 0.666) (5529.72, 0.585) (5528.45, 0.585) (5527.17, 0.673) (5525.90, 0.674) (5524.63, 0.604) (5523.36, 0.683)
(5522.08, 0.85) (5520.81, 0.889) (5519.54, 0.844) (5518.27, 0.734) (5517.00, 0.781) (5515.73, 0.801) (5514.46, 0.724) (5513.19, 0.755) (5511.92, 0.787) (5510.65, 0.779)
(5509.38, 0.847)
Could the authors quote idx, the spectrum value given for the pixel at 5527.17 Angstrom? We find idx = 0.673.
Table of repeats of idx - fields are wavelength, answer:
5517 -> 0.781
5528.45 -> 0.585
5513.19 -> 0.755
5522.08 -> 0.85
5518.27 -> 0.734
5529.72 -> 0.585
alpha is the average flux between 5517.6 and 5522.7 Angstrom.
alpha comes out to 0.829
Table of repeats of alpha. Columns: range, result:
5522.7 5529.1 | 0.644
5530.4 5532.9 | 0.671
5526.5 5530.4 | 0.616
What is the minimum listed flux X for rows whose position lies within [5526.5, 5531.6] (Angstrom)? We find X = 0.585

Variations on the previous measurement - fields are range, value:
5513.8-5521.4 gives 0.724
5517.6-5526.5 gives 0.604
